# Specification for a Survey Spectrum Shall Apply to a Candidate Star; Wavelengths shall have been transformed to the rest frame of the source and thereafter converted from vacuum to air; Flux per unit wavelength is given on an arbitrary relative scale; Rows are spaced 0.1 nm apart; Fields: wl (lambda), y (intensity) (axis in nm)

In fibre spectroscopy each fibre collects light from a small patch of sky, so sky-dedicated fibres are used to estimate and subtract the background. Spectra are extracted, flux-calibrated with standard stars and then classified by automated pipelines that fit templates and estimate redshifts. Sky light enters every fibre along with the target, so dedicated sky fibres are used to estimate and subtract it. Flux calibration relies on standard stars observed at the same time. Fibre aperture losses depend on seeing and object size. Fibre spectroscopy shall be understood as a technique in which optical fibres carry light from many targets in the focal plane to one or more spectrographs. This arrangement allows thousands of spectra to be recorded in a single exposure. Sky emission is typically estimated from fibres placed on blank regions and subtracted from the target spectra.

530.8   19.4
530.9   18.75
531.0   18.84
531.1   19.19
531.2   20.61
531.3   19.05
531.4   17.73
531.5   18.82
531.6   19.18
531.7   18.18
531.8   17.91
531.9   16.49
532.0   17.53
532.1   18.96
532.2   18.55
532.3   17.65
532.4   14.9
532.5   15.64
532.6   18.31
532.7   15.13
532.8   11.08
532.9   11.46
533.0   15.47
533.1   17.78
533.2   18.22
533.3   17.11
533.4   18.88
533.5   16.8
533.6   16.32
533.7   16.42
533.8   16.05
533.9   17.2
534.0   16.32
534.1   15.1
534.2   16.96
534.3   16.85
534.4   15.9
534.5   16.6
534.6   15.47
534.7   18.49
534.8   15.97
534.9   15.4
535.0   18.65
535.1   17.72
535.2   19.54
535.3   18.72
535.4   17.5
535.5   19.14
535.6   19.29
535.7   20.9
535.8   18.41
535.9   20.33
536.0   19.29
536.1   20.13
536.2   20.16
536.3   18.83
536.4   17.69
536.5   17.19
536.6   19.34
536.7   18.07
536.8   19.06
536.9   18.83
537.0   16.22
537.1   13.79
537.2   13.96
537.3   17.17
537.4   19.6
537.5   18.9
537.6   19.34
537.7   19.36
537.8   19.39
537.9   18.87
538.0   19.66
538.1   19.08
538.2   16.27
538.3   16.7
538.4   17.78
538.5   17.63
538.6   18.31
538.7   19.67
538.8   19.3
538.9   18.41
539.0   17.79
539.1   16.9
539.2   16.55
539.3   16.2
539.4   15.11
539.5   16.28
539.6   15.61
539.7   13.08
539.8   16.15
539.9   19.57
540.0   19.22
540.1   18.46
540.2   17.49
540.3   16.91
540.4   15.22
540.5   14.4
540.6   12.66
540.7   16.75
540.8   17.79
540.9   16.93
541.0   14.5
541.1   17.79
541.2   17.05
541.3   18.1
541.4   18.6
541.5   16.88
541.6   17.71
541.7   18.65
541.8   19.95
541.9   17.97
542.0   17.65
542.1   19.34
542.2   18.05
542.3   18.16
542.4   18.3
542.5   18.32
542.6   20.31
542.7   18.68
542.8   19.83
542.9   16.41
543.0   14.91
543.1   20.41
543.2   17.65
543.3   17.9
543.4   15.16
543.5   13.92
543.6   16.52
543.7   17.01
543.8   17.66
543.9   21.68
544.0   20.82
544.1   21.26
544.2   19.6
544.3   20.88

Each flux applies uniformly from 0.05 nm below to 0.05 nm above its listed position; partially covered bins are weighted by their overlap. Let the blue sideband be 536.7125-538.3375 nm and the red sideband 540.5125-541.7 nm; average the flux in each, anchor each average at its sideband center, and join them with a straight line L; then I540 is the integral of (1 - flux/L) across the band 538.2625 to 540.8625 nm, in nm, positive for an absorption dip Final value 0.054 nm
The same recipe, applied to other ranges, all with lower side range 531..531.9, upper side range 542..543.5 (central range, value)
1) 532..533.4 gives 0.17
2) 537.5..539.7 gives 0.06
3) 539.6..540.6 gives 0.09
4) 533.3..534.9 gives 0.17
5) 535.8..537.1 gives -0.01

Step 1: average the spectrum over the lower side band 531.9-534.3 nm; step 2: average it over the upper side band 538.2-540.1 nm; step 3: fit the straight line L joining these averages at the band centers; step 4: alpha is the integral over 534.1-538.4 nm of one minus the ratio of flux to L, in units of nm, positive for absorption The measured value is -0.298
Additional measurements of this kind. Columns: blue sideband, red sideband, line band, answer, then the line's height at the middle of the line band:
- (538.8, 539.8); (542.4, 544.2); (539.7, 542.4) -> -0.024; 17.2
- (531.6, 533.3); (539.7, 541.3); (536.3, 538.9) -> -0.227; 16.6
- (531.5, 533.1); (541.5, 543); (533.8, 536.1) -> -0.094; 17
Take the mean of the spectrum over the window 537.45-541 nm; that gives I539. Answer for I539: 17.3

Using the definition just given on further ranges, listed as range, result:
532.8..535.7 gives 16.9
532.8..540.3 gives 17.5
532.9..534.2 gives 16.6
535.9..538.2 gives 18.4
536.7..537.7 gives 17.6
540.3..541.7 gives 16.6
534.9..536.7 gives 18.9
